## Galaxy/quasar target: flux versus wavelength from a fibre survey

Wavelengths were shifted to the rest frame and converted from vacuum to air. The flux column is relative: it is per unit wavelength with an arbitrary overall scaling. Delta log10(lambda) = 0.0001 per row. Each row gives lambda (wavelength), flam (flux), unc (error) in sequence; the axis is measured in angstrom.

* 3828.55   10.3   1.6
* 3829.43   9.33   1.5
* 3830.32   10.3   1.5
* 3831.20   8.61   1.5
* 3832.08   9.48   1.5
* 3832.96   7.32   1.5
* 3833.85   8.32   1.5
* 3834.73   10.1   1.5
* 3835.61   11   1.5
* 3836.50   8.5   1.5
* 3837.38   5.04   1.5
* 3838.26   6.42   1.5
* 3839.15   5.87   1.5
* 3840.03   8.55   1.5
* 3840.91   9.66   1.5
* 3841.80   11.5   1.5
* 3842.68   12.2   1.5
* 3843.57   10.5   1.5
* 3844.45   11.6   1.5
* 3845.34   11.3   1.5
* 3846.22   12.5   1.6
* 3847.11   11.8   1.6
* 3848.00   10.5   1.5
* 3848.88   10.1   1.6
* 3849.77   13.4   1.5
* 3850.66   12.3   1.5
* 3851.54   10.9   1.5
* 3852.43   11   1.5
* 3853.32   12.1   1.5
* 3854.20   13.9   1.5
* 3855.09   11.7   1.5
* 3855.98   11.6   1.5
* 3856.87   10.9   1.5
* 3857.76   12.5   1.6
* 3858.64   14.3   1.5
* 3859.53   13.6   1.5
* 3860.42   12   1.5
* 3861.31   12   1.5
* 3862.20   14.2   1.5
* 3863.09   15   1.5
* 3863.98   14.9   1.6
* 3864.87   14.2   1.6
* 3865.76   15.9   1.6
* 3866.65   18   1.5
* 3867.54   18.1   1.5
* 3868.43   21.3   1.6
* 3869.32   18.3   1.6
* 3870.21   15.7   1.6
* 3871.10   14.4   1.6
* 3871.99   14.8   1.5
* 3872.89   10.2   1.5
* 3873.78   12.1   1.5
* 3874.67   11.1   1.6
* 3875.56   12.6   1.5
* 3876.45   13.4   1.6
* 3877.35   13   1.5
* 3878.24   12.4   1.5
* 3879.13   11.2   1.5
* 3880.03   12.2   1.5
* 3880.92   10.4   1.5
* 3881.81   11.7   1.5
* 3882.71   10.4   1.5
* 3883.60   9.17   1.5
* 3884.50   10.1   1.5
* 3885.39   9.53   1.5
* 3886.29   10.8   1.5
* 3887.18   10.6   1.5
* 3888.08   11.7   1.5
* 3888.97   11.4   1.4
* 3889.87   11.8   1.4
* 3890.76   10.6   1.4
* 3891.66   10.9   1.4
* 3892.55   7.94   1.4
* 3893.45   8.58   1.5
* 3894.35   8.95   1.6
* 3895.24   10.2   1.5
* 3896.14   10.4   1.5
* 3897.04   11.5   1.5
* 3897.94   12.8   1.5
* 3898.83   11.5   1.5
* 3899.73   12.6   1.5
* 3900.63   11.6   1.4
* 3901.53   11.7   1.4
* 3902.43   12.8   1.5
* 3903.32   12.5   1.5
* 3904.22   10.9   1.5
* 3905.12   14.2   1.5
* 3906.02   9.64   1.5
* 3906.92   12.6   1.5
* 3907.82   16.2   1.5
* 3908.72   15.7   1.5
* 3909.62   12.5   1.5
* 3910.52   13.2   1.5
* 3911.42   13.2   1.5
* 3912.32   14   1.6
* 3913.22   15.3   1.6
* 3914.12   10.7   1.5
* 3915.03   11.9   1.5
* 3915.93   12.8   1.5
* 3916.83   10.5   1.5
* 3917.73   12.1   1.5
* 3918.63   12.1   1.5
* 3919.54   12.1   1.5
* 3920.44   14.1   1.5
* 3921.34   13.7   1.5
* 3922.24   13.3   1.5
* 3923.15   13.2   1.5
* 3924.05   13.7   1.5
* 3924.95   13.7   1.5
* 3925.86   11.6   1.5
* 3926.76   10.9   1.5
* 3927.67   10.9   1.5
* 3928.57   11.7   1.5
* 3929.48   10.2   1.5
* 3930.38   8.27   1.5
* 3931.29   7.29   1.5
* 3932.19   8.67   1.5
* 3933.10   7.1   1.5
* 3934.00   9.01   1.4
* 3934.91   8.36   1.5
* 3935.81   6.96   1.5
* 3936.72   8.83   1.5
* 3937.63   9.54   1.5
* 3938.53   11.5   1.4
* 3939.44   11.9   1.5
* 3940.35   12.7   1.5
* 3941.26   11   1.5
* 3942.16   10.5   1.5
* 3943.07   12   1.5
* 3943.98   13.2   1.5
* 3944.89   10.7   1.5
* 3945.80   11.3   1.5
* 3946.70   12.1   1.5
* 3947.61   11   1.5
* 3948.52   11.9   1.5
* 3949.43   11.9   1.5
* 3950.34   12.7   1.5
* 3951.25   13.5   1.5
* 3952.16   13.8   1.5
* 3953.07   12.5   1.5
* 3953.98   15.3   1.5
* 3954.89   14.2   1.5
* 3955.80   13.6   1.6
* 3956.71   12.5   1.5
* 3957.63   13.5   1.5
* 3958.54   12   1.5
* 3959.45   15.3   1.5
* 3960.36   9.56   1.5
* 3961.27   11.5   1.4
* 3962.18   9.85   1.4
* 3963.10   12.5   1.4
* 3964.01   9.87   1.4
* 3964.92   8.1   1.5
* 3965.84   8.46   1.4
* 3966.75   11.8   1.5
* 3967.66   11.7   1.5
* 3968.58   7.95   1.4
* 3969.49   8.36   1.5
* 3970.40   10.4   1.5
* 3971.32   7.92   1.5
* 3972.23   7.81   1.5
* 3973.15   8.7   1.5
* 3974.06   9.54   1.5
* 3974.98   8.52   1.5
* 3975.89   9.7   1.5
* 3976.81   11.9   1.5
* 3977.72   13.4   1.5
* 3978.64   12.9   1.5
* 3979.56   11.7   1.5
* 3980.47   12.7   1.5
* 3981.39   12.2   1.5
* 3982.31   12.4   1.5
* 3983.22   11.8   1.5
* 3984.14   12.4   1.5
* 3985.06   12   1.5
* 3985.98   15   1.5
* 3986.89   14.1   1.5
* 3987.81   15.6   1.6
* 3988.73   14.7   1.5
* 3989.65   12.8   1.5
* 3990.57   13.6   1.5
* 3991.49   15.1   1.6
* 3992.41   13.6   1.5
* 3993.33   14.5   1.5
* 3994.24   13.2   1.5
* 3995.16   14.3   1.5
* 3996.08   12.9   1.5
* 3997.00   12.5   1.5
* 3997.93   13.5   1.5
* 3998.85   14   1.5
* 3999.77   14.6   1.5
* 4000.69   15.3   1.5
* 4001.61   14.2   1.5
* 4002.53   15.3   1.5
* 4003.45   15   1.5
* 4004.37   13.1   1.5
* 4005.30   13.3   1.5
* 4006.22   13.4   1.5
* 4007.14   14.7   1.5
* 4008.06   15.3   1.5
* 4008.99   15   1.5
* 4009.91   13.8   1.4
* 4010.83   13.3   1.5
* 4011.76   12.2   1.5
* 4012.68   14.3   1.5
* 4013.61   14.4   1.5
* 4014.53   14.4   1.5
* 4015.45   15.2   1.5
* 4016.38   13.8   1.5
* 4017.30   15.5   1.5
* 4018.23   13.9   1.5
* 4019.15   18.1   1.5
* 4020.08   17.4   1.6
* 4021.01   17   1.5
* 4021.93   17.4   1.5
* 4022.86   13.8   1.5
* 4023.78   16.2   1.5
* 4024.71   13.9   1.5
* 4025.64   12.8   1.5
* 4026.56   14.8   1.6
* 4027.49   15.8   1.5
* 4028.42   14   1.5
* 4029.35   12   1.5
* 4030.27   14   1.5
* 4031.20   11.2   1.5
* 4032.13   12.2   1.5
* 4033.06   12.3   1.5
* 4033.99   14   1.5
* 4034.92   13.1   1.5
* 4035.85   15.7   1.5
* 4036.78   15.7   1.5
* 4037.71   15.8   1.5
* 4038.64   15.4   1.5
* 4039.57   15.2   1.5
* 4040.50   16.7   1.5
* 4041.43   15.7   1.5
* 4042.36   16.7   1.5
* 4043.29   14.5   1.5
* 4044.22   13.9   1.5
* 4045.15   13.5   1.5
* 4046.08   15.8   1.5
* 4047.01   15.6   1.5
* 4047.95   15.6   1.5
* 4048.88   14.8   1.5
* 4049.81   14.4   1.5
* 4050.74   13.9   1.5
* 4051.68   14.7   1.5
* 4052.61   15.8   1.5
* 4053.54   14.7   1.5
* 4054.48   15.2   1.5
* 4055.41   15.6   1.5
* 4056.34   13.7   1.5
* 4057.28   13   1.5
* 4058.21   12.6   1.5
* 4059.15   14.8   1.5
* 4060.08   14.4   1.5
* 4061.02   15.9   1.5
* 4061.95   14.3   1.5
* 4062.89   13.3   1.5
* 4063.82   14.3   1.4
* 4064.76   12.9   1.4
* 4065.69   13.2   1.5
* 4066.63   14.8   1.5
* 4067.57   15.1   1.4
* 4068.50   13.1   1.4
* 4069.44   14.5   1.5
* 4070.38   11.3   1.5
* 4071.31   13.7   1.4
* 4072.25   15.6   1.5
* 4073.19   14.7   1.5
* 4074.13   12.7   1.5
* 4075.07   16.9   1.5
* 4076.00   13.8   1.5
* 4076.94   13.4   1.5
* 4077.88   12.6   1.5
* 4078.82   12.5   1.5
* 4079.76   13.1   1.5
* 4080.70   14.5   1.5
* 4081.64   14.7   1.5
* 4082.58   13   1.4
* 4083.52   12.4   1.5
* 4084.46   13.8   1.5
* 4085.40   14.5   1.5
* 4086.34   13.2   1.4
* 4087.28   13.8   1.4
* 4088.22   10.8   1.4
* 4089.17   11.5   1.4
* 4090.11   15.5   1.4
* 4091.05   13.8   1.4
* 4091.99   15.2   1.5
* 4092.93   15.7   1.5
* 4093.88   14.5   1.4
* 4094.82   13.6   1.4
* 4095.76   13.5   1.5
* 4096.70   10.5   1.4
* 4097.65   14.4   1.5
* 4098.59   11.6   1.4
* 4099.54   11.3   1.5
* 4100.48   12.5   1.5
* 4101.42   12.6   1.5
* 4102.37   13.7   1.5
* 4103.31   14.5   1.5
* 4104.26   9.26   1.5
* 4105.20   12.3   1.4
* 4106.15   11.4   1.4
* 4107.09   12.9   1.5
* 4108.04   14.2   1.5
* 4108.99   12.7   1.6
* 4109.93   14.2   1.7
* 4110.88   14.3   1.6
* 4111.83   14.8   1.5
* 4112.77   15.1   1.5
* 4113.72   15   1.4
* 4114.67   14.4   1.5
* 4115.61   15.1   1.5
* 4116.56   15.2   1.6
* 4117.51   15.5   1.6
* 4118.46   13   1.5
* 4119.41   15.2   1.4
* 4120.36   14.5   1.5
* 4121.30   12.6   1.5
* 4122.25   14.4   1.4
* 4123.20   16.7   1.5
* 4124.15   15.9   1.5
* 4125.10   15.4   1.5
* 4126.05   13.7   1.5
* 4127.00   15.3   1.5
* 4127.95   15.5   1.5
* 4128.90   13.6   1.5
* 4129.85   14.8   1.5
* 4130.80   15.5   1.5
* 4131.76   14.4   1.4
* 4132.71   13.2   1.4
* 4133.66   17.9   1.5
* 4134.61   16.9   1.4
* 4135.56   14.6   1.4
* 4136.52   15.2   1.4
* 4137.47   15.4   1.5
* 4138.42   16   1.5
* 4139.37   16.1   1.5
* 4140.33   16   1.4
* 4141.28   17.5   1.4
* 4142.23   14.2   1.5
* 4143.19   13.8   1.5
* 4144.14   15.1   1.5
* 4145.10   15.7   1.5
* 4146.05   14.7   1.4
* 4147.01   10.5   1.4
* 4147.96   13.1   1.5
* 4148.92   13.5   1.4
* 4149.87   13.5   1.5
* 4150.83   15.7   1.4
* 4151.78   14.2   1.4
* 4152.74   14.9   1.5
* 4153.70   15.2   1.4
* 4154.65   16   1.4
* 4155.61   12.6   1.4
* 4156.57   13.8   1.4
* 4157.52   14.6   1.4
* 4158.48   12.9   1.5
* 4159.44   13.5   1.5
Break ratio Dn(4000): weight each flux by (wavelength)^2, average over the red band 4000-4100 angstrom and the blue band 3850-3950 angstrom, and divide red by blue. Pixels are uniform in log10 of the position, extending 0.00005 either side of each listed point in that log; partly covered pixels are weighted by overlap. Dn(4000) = 1.3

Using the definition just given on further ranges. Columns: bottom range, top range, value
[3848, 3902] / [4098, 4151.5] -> 1.31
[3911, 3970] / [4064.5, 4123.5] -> 1.29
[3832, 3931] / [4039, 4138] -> 1.32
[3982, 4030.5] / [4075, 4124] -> 1.00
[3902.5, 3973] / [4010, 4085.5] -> 1.32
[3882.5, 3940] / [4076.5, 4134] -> 1.35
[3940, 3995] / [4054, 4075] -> 1.24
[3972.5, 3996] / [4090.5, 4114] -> 1.12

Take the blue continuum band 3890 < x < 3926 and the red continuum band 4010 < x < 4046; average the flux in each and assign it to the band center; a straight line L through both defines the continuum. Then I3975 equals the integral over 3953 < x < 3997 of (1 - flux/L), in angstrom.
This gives 5.2 angstrom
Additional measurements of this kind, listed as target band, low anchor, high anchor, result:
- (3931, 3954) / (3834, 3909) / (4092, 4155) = 3.1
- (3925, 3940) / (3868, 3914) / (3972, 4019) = 3.5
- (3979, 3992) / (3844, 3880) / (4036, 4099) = 0.5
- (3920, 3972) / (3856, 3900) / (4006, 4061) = 8.6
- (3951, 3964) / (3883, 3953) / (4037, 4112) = -0.7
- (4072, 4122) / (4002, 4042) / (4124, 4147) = 4.5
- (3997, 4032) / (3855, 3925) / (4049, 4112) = -3.0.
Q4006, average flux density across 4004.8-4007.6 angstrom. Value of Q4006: 13.8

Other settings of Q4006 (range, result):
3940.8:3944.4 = 11.7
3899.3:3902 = 11.9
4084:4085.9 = 14.1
